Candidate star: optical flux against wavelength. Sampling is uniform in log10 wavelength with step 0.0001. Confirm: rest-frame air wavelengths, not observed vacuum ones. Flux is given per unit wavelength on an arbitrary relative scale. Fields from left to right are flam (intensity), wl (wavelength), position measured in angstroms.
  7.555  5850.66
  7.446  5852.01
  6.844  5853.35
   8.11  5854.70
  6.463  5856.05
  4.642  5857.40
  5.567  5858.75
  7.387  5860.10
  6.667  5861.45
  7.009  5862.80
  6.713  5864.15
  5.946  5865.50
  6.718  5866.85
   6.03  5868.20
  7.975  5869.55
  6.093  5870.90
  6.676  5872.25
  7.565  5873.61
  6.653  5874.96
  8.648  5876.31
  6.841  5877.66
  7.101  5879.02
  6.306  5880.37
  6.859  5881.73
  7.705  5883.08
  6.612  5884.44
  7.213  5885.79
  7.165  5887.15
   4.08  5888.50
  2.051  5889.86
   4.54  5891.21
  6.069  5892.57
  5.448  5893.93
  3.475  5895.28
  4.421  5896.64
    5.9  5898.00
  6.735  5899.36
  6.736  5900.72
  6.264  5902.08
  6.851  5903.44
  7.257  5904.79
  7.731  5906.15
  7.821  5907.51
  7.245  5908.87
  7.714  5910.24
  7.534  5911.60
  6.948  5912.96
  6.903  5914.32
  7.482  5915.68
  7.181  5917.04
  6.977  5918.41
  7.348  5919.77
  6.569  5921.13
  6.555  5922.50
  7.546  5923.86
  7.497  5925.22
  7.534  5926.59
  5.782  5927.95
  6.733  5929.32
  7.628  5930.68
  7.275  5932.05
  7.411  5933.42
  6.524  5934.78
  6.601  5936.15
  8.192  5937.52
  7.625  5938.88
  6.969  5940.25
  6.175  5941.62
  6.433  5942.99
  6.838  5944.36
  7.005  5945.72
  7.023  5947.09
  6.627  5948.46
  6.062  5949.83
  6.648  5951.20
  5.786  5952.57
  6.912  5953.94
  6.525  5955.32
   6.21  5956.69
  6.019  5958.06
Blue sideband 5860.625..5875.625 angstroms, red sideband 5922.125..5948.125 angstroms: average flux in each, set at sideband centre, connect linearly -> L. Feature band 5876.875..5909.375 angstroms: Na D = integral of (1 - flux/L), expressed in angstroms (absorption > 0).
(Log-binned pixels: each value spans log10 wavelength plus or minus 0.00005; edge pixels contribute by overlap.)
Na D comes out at 3.1 angstroms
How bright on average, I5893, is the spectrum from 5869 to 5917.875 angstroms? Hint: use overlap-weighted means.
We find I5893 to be 6.55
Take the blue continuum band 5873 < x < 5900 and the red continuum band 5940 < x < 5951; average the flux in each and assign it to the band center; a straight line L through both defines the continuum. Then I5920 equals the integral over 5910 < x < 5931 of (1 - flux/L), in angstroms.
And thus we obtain -2.3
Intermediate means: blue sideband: 6.06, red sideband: 6.63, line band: 7.1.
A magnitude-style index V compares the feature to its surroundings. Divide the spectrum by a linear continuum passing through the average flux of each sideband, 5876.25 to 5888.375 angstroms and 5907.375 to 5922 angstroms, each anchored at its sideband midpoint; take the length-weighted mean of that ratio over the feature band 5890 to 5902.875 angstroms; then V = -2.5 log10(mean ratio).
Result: 0.30 mag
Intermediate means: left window 6.95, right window 7.21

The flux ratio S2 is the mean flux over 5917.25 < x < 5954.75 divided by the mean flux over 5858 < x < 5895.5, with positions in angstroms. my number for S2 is 1.09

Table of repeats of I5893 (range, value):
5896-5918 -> 6.92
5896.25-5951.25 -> 6.95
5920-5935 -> 7.03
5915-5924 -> 7.07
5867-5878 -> 7.06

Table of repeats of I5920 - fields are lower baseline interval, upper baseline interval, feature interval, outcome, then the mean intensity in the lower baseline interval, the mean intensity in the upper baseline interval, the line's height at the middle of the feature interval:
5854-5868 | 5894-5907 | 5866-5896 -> 0.3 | 6.5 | 6.15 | 6.32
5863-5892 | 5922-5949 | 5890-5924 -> 1.1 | 6.46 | 7.01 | 6.74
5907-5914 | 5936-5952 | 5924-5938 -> -0.1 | 7.41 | 6.85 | 7.07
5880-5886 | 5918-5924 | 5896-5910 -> 0.4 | 6.95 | 6.95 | 6.95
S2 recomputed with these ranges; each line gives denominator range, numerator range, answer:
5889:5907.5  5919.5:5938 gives 1.24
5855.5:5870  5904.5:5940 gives 1.12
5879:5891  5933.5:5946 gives 1.16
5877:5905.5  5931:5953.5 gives 1.14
